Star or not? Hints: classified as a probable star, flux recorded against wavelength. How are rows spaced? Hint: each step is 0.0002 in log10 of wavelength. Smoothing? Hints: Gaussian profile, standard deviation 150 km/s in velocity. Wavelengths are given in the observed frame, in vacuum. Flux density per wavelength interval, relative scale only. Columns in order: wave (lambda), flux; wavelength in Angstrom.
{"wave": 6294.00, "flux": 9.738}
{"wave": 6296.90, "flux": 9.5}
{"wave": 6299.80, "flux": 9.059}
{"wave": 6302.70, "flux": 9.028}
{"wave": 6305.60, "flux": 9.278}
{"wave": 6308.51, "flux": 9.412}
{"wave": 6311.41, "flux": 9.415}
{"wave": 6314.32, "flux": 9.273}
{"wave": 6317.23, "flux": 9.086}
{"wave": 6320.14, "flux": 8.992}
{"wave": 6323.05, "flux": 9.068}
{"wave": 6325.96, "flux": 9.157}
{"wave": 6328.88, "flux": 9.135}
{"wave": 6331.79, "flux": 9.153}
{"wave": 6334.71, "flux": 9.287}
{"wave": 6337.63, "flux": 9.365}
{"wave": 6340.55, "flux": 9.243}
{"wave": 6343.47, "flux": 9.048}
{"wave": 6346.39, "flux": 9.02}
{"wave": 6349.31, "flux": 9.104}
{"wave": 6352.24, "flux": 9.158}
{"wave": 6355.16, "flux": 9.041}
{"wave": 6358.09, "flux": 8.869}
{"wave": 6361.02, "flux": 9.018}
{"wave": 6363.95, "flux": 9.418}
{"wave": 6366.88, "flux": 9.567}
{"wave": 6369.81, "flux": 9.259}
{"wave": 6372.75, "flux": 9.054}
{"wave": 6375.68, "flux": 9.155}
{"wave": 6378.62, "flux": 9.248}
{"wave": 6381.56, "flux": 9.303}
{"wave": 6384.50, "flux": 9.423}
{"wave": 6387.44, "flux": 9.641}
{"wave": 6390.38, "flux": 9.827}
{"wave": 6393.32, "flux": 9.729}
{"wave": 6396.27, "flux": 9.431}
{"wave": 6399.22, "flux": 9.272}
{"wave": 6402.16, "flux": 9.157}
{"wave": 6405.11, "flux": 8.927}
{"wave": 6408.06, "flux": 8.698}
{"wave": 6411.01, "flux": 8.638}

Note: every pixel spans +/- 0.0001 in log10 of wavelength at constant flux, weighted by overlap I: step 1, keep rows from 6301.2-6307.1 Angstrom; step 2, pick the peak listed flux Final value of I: 9.278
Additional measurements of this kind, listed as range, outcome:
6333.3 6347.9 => 9.365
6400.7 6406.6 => 9.157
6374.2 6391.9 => 9.827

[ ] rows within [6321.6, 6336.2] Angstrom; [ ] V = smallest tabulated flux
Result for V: 9.068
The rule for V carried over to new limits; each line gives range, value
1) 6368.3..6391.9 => 9.054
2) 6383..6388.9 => 9.423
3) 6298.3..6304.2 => 9.028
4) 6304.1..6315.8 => 9.273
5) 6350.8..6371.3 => 8.869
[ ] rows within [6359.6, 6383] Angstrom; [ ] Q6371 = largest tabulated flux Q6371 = 9.567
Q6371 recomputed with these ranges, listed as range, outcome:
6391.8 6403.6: 9.729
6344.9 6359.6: 9.158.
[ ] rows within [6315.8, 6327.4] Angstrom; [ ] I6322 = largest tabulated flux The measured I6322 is 9.157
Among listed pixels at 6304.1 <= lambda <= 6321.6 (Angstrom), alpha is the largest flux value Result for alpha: 9.415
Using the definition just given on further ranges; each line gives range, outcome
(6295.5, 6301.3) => 9.5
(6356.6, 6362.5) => 9.018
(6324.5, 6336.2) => 9.287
